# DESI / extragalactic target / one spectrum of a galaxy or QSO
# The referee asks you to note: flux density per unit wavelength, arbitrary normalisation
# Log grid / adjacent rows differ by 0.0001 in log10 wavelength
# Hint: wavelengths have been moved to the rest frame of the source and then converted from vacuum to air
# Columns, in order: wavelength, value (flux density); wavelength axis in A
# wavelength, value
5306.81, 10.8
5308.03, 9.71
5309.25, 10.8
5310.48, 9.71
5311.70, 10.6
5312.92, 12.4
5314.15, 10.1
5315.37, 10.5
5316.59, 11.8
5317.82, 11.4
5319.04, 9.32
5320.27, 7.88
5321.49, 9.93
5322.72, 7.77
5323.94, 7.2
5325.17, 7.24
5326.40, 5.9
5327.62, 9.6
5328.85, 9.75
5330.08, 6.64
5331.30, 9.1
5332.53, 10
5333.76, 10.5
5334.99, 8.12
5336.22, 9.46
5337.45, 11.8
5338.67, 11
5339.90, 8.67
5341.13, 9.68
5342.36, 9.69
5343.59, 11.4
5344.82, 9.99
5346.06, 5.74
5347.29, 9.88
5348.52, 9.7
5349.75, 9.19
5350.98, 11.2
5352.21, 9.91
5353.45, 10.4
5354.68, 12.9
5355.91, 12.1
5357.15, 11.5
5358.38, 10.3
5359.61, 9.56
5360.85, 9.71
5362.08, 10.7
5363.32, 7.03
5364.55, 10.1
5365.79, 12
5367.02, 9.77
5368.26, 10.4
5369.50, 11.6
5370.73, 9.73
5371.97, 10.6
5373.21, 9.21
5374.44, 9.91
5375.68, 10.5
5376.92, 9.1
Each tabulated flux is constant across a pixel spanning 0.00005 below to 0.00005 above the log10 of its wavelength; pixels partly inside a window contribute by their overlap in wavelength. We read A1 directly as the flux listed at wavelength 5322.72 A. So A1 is 7.77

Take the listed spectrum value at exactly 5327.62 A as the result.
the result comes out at 9.6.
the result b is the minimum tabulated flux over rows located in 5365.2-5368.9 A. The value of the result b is 9.77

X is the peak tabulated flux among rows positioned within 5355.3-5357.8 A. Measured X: 12.1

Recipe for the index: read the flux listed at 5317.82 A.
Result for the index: 11.4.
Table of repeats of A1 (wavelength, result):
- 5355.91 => 12.1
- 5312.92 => 12.4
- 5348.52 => 9.7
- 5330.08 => 6.64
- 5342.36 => 9.69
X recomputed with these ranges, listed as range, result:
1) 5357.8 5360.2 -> 10.3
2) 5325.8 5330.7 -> 9.75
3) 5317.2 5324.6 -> 11.4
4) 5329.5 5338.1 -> 11.8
